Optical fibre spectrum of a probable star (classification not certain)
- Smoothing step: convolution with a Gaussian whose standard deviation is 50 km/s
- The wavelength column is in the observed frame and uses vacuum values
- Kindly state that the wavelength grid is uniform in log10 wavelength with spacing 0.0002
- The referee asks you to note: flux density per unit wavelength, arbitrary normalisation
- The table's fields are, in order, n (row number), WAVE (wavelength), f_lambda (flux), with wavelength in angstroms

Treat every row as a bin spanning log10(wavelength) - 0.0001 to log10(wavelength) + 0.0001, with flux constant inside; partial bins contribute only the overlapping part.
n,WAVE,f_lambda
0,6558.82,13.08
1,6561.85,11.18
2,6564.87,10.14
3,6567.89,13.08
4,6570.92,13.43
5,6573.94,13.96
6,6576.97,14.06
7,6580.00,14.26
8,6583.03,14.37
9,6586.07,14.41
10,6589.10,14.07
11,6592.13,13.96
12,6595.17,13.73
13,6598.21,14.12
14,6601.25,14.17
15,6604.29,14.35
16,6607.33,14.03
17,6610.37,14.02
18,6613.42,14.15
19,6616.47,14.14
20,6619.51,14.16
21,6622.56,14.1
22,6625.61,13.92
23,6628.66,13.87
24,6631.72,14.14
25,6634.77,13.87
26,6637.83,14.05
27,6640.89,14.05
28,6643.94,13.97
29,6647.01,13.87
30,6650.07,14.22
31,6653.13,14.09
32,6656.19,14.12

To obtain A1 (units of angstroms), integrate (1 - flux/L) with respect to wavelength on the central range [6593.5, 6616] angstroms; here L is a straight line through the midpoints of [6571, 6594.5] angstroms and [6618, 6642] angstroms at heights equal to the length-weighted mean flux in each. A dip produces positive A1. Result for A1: 0.0 angstroms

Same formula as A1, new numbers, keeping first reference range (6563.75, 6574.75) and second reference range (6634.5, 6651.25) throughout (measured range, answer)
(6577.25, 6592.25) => -1.5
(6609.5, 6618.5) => -0.4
